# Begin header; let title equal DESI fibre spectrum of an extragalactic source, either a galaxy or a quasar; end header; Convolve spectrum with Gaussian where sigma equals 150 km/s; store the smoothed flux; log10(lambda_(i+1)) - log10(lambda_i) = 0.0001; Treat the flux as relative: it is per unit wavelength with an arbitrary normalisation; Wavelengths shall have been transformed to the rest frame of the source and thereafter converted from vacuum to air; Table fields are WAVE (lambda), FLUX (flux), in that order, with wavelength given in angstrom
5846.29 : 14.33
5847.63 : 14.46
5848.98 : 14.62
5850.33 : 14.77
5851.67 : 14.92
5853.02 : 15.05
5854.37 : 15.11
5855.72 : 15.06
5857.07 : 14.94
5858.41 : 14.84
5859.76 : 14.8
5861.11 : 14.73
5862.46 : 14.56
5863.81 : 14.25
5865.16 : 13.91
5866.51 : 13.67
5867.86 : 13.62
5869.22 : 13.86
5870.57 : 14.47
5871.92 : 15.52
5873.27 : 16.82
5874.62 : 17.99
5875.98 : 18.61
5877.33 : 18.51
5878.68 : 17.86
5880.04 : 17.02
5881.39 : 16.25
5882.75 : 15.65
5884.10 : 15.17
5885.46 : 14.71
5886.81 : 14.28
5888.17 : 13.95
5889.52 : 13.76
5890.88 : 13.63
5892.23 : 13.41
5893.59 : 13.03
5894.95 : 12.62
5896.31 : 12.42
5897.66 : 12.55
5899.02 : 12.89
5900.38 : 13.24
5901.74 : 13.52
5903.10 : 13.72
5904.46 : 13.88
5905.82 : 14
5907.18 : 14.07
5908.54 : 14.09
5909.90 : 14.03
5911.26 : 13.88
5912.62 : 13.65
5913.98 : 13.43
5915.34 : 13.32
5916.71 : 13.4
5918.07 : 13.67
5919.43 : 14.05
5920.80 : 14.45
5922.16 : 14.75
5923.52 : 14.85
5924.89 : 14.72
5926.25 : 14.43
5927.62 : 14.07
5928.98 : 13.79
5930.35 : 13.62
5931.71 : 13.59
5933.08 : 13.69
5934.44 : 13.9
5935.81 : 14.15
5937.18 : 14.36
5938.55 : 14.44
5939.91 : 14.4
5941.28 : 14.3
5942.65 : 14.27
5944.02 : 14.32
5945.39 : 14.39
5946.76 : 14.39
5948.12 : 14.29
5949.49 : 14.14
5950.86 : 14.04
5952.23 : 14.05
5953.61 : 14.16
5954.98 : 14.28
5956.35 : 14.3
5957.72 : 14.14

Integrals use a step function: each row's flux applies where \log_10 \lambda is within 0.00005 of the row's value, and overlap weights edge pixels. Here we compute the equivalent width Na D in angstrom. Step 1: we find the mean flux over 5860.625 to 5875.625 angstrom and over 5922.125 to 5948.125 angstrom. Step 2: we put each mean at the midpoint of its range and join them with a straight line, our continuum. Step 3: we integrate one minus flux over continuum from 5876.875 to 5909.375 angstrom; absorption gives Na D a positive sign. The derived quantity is 0.8 angstrom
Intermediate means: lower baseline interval 14.9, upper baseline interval 14.2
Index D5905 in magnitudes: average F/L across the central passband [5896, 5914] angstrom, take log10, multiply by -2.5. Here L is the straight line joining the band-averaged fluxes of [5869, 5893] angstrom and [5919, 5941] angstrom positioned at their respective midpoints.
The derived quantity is 0.11 mag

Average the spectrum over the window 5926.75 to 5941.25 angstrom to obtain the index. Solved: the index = 14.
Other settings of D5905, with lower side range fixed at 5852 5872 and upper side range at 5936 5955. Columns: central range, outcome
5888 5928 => 0.05 mag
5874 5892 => -0.10 mag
